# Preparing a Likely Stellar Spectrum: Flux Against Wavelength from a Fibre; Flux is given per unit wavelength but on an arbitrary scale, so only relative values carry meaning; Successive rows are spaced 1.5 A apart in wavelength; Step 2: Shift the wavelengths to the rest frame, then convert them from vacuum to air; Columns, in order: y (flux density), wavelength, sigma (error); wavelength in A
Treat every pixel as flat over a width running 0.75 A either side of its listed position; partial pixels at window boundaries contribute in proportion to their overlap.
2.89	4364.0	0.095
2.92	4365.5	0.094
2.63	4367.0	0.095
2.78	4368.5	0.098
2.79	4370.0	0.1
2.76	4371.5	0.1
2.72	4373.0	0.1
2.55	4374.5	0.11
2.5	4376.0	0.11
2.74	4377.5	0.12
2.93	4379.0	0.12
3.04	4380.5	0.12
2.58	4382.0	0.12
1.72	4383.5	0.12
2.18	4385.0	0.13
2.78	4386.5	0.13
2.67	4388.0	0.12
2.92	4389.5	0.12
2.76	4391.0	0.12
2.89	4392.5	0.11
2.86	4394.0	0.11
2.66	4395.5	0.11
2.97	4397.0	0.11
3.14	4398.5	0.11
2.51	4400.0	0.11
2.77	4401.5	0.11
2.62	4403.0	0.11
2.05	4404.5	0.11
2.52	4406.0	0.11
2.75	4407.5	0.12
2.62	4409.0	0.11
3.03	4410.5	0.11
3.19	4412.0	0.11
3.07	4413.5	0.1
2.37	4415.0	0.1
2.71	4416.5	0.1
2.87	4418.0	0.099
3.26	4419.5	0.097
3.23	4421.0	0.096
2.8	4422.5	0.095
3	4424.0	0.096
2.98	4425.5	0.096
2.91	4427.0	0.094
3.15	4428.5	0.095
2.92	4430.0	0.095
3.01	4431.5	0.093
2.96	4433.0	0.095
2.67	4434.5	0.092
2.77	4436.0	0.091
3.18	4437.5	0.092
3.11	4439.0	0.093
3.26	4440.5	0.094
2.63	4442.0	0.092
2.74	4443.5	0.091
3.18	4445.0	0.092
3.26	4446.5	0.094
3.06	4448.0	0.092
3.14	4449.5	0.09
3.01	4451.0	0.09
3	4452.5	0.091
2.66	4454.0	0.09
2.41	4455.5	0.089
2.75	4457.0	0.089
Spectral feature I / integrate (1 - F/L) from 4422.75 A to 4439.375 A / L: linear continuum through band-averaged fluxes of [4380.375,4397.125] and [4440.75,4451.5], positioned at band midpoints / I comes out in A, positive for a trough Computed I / -0.2 A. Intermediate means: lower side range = 2.64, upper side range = 3.01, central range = 2.96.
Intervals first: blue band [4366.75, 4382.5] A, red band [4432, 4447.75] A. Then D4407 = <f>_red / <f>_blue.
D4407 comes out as 1.1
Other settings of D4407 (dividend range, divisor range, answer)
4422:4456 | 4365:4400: 1.09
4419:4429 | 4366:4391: 1.15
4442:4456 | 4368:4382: 1.07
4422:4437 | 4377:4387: 1.14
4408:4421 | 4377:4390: 1.11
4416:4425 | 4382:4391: 1.20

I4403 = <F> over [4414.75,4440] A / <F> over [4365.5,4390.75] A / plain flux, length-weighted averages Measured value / 1.11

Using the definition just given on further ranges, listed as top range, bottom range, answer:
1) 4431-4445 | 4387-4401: 1.04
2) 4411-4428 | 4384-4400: 1.07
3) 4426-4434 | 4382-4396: 1.15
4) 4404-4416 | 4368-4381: 0.99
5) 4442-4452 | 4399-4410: 1.18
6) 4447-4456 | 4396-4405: 1.08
